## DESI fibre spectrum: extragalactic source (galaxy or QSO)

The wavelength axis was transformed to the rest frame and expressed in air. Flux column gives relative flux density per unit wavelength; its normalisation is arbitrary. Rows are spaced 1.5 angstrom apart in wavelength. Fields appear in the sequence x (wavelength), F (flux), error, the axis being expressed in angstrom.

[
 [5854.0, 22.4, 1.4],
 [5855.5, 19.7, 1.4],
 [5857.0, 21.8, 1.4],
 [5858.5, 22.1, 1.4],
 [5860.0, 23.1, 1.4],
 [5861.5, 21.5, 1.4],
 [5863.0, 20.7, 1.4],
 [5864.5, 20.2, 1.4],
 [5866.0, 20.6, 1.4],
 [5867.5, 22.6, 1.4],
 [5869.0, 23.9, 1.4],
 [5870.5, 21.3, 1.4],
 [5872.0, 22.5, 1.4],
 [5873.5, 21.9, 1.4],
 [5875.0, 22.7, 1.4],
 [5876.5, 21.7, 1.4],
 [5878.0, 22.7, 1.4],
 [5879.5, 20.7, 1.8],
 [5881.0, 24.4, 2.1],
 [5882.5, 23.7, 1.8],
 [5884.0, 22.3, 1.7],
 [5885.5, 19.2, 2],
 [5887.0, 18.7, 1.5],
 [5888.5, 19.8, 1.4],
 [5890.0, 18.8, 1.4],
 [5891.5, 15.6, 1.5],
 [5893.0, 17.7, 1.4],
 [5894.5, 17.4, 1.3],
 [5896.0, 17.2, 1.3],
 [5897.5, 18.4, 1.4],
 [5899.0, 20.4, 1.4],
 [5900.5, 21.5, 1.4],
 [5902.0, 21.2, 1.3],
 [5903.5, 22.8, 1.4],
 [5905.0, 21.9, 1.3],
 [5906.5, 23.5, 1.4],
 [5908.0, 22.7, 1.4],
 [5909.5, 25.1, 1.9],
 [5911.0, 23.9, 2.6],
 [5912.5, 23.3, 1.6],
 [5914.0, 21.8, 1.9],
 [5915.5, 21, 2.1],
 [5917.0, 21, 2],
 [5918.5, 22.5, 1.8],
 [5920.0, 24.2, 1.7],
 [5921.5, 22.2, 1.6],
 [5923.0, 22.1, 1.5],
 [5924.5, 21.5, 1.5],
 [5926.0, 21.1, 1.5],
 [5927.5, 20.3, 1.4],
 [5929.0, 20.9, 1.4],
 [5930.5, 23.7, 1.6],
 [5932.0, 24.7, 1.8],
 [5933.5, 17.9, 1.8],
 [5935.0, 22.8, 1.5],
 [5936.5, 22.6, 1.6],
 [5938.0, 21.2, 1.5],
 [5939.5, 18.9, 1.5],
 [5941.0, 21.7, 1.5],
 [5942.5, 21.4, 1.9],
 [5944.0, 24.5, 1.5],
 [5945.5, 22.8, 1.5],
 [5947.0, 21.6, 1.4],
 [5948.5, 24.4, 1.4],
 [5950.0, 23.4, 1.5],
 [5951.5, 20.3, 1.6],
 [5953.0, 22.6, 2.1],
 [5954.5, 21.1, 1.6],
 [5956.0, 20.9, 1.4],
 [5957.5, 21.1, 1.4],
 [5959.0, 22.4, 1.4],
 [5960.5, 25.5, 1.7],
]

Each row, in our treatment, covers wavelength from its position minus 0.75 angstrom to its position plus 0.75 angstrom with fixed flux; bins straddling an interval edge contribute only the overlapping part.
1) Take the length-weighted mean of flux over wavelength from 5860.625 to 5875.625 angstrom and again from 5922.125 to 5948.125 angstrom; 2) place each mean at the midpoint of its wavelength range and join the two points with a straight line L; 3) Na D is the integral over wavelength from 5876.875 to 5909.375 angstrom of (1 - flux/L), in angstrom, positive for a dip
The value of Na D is 1.8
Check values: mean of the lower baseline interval 21.8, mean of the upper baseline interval 21.8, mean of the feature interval 20.6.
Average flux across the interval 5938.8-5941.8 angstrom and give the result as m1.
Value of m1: 20.3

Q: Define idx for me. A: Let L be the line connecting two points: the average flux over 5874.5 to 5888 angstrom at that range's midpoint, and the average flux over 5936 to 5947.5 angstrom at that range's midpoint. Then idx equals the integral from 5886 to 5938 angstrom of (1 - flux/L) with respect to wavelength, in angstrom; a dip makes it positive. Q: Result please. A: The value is 1.5 angstrom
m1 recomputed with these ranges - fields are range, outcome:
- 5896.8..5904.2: 20.9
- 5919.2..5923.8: 22.8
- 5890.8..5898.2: 17.3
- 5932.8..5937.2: 21.1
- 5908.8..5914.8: 23.5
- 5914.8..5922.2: 22.2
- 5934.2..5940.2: 21.4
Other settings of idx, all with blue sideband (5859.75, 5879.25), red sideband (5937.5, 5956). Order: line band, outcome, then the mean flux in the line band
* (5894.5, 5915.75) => 0.3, 21.6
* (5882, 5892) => 1.0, 19.7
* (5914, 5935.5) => 0.1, 21.8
